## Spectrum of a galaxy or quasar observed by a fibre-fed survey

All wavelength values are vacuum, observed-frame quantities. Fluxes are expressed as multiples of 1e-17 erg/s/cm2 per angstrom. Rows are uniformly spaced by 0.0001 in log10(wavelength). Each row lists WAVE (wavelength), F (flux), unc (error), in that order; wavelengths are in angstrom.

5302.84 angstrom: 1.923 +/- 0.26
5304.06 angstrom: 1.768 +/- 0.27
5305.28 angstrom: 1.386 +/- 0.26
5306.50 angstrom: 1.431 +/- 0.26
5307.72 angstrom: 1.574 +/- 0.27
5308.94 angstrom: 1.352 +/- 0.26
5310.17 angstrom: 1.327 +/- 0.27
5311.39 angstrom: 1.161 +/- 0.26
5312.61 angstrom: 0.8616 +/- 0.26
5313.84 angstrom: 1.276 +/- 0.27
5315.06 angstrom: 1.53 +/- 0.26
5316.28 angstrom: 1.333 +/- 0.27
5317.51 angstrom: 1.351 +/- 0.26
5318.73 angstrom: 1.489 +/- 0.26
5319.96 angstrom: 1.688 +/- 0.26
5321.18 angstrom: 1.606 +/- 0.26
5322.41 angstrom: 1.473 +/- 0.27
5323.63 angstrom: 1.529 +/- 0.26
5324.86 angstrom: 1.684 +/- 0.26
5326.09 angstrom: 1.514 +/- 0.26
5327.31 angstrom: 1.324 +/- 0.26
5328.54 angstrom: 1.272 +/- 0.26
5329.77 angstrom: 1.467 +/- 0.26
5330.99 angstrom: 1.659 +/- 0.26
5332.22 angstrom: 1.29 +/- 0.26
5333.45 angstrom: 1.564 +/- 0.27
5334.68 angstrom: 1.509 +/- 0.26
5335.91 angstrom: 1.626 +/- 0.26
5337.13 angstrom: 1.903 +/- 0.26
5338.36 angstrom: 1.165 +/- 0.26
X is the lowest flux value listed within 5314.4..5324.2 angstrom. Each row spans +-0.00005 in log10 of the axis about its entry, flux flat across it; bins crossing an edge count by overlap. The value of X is 1.333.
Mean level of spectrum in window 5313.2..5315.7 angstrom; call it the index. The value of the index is 1.4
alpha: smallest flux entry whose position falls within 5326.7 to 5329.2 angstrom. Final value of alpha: 1.272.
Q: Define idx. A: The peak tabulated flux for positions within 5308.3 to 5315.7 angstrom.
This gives 1.53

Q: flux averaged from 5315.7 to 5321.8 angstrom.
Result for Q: 1.49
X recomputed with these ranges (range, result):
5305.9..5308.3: 1.431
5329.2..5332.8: 1.29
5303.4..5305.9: 1.386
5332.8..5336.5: 1.509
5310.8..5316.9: 0.8616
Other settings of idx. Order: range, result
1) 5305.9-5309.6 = 1.574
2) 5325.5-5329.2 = 1.514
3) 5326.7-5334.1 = 1.659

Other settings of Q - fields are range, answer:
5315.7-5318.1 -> 1.34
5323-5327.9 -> 1.51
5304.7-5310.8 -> 1.41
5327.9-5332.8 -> 1.42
